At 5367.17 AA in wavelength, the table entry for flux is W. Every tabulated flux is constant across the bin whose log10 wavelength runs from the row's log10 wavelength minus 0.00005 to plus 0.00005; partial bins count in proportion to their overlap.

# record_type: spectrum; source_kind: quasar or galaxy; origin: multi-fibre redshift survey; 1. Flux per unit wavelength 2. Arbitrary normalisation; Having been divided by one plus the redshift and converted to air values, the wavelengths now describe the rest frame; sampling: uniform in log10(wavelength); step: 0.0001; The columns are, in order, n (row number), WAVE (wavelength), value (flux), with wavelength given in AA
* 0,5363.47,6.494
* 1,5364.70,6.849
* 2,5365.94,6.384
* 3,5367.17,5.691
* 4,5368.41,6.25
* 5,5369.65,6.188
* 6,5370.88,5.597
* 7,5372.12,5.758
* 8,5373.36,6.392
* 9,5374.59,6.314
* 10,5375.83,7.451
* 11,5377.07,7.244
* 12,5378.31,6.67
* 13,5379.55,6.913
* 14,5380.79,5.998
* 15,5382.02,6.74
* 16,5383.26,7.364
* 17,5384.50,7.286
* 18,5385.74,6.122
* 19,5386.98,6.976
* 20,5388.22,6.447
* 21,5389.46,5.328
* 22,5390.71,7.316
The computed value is 5.691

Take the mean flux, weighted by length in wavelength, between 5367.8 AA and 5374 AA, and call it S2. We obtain 6.04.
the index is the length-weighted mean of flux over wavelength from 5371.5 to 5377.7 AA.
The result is 6.63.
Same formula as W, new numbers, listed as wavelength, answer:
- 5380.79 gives 5.998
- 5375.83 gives 7.451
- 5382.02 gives 6.74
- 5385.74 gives 6.122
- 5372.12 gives 5.758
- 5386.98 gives 6.976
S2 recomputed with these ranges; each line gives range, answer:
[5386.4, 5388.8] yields 6.71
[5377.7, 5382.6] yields 6.59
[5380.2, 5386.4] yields 6.72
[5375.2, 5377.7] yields 7.32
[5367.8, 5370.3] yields 6.22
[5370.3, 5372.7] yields 5.67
